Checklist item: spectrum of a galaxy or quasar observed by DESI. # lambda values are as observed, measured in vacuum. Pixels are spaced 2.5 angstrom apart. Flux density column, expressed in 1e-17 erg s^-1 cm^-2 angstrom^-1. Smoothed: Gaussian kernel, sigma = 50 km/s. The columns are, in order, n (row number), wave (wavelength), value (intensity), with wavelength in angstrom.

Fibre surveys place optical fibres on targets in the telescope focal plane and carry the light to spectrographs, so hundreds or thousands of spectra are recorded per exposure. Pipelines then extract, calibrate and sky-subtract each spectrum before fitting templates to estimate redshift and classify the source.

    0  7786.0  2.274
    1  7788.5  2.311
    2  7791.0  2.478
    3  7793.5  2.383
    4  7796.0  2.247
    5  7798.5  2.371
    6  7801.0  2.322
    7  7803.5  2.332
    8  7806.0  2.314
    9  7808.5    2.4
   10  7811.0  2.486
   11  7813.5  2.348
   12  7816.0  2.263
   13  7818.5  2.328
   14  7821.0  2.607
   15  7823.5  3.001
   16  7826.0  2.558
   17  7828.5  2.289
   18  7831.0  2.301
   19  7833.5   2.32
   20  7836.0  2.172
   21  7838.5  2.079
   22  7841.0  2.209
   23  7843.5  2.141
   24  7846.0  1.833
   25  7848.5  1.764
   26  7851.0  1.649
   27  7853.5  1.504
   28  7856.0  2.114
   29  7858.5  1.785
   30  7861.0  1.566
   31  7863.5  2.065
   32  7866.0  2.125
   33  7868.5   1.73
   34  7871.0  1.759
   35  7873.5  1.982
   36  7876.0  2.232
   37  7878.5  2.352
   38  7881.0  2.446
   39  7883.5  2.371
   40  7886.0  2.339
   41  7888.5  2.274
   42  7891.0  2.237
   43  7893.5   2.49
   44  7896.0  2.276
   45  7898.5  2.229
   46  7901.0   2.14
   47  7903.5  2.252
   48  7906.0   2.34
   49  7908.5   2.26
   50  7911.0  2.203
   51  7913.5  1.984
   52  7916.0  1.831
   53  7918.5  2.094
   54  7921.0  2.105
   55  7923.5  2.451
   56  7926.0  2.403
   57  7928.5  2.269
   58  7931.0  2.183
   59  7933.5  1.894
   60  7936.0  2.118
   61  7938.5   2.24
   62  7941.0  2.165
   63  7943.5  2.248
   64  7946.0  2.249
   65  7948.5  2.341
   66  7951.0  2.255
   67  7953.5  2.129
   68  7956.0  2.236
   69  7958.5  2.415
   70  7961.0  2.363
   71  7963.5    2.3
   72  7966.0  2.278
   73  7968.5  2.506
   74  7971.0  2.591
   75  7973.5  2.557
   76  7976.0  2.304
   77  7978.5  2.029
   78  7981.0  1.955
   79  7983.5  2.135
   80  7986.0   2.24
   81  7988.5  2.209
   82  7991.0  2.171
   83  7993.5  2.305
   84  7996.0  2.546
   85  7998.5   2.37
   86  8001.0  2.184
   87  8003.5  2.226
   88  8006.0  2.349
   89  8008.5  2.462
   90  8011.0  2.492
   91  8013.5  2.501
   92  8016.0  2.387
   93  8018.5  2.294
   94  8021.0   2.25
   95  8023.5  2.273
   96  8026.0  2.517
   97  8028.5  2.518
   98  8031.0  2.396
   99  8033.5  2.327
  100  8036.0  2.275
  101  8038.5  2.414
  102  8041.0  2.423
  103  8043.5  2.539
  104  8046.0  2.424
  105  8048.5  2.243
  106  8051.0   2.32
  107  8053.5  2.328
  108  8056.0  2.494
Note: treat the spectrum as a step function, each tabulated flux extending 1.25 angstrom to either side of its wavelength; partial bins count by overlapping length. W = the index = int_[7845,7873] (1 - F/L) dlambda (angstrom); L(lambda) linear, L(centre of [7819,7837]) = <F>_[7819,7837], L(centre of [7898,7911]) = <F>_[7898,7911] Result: 6.6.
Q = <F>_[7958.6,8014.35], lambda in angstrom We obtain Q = 2.32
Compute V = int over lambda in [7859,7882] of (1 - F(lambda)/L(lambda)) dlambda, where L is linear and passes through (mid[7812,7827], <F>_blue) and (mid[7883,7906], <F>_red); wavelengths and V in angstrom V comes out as 3.35 angstrom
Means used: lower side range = 2.52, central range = 2.02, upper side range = 2.29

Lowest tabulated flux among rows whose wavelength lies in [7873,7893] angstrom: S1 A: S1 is 1.982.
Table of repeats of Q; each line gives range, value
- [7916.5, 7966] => 2.23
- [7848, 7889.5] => 2.01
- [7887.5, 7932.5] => 2.22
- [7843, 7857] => 1.81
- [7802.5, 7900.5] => 2.19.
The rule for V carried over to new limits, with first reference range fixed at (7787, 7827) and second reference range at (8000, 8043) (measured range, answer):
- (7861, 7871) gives 2.1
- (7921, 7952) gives 2.1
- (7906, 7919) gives 1.6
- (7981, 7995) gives 1.1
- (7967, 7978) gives -0.3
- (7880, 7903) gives 0.9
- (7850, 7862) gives 3.4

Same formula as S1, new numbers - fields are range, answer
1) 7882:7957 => 1.831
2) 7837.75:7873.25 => 1.504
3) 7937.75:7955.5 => 2.129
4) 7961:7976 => 2.278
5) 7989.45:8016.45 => 2.171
